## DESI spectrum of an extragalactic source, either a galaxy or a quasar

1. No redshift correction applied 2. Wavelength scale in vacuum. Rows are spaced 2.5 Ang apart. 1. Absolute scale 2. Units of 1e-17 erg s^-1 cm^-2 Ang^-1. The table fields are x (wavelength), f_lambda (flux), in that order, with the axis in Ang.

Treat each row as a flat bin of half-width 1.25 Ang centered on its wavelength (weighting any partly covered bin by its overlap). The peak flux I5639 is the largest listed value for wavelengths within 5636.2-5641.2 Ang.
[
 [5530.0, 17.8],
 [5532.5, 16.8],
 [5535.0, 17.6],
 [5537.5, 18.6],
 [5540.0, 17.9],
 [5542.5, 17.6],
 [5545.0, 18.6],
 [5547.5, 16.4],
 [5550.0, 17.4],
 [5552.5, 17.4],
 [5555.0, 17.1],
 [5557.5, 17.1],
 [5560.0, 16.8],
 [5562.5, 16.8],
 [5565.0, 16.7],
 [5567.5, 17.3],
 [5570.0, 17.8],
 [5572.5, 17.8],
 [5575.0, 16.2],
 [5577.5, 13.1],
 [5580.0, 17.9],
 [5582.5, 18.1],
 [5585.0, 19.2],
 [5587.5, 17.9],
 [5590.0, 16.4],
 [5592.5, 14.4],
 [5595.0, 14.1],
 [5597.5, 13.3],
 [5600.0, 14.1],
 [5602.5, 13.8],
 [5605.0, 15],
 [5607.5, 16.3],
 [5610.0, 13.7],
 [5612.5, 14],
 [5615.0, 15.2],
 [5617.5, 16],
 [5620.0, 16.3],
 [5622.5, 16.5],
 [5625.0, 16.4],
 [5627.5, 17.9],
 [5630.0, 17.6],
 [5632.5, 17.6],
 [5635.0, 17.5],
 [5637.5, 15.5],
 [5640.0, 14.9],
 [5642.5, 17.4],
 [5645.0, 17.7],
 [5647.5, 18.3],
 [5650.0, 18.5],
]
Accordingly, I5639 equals 15.5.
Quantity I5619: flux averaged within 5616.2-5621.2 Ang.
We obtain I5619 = 16.1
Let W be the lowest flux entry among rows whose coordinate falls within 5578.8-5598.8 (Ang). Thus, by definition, 13.3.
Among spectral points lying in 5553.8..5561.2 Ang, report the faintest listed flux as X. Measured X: 16.8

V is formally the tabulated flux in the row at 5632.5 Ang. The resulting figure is 17.6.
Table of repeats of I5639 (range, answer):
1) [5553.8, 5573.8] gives 17.8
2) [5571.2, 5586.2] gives 19.2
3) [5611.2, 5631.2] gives 17.9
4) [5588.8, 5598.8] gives 16.4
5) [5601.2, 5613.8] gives 16.3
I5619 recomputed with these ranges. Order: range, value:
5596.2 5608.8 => 14.5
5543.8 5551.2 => 17.5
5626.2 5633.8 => 17.7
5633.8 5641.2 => 16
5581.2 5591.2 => 17.9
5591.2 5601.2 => 14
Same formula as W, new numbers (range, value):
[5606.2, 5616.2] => 13.7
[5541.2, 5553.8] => 16.4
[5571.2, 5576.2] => 16.2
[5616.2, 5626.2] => 16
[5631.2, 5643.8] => 14.9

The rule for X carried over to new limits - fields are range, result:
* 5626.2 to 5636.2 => 17.5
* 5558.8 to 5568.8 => 16.7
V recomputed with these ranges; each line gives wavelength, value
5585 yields 19.2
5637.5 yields 15.5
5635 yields 17.5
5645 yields 17.7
